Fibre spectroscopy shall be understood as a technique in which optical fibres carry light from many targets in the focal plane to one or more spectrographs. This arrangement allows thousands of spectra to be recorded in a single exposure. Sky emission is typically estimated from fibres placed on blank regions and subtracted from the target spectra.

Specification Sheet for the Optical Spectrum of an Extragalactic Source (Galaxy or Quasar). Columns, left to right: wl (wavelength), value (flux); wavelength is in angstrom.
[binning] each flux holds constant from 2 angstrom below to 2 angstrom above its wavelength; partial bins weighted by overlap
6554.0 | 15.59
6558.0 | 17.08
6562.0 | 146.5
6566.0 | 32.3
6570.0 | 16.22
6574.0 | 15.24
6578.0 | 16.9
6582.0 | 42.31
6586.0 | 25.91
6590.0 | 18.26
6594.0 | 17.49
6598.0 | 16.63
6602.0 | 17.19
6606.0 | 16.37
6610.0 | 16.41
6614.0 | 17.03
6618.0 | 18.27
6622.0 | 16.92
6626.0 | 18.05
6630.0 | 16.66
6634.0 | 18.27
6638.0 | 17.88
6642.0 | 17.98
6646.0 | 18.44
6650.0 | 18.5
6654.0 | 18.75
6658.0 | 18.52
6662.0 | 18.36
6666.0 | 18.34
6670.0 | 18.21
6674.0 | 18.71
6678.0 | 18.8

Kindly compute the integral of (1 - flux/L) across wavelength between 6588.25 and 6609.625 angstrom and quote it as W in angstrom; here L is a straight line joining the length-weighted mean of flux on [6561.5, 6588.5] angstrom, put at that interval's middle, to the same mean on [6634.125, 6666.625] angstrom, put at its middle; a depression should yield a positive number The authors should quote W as 9.3 angstrom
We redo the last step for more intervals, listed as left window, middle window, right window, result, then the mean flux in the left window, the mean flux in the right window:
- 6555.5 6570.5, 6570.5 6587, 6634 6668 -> 8.2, 55.5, 18.3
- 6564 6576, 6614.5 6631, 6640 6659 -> 1.6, 21.3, 18.4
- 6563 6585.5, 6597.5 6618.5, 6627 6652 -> 6.0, 30.1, 18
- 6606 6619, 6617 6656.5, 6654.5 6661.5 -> -0.3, 17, 18.5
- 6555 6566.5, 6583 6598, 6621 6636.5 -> 7.8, 65.3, 17.5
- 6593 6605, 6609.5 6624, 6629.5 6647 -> 0.2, 17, 17.9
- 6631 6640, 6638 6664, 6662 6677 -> -0.3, 17.9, 18.4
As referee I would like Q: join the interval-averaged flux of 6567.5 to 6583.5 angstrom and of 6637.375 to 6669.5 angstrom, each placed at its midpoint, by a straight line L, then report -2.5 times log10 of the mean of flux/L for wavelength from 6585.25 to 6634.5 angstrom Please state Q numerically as 0.16 mag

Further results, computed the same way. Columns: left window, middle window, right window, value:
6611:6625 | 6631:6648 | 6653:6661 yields 0.00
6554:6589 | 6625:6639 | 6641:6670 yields 0.31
